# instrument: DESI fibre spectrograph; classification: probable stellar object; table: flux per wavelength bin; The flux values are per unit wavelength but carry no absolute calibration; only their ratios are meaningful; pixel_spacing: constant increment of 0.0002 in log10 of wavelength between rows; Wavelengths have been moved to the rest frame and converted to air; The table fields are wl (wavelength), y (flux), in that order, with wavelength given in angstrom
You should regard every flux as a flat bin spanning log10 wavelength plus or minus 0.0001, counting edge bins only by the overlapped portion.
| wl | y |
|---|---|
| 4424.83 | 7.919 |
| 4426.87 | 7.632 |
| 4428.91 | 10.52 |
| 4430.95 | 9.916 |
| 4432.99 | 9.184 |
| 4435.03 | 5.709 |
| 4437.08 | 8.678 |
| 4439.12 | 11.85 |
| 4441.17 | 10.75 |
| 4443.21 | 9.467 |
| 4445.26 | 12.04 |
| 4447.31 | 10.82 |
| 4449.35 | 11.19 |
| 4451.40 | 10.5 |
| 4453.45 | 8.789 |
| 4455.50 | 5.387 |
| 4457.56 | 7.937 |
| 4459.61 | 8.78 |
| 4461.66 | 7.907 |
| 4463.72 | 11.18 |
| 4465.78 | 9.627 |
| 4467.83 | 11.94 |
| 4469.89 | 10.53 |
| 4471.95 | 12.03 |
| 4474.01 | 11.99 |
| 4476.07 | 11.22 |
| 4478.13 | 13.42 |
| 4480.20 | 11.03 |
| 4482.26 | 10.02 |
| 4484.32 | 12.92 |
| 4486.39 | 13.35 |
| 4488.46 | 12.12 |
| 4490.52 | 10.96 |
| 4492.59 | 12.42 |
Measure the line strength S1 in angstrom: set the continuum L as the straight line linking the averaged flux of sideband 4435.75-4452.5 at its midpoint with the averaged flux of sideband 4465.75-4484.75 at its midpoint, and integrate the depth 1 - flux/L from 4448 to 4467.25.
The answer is 3.2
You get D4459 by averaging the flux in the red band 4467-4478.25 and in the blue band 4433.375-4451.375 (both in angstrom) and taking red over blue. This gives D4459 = 1.2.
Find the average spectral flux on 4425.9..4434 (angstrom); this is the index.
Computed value 9.32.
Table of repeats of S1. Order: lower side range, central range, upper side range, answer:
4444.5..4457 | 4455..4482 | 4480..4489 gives 1.5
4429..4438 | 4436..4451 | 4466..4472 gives -2.2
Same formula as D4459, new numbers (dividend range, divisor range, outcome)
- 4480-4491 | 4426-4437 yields 1.37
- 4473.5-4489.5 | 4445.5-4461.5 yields 1.31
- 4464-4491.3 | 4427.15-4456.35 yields 1.21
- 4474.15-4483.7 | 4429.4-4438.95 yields 1.31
